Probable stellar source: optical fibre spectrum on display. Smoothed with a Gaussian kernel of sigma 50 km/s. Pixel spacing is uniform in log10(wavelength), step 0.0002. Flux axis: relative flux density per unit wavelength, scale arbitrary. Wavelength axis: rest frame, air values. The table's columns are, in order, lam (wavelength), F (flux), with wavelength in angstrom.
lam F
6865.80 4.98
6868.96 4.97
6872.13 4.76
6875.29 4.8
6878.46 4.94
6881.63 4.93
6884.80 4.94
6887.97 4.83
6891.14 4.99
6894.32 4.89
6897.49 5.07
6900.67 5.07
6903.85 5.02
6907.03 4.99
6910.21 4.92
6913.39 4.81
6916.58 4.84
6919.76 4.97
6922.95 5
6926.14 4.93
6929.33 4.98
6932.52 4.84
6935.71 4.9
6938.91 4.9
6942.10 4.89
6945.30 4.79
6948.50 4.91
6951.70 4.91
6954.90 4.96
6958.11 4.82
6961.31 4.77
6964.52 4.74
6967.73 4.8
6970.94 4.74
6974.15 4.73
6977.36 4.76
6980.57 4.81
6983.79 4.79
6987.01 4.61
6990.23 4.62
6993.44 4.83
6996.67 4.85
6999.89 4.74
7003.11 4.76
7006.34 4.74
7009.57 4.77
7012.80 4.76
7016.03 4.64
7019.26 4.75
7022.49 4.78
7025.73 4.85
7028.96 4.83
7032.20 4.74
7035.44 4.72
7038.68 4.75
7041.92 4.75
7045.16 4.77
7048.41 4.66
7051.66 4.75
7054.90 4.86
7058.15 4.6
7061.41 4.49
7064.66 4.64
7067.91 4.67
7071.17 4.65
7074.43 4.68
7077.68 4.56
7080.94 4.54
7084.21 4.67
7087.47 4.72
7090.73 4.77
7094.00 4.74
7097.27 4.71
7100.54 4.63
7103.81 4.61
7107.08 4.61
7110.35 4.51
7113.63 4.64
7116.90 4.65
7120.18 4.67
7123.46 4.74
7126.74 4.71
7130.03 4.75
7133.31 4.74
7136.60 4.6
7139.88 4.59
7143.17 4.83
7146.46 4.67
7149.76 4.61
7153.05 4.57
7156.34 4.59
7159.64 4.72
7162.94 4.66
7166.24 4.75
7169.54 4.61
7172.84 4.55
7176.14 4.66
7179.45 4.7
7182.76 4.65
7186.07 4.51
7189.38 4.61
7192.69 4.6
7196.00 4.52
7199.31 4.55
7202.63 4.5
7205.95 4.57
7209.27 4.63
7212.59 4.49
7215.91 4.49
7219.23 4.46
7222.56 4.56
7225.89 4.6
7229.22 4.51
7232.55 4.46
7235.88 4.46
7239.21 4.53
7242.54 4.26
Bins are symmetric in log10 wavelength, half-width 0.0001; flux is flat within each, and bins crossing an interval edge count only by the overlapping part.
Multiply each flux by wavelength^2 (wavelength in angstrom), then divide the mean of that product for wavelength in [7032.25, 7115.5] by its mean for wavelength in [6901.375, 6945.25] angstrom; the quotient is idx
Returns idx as 1.0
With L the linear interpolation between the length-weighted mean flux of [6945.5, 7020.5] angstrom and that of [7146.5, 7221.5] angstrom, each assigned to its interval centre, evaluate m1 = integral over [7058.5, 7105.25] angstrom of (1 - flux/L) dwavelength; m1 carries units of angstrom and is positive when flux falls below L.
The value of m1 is 0.4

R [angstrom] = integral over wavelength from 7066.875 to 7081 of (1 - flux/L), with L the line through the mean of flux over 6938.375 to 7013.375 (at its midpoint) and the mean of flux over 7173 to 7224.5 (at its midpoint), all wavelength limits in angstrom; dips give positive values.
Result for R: 0.2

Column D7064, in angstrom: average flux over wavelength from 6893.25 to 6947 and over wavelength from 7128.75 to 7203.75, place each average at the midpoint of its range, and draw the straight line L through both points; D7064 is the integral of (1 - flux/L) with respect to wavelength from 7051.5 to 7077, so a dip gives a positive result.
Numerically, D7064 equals 0.5 angstrom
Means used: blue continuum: 4.93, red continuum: 4.63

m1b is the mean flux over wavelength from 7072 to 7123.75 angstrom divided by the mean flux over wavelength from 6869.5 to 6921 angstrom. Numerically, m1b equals 0.94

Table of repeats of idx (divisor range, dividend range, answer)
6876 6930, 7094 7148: 1.00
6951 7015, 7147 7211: 1.02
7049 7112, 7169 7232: 1.01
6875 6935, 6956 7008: 0.99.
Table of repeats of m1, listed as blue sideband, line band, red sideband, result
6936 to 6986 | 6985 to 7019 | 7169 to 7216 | 0.3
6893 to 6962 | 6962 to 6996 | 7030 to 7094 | 0.6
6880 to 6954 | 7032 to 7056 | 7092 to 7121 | -0.1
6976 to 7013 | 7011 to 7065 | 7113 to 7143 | 0.0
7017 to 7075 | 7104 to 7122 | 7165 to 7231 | 0.1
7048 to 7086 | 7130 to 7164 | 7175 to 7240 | -0.5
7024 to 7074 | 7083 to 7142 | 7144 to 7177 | 0.0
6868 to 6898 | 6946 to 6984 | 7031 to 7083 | -0.1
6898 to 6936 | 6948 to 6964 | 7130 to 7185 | 0.1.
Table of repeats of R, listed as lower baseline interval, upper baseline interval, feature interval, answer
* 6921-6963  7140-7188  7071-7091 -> 0.4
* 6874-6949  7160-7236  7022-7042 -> 0.0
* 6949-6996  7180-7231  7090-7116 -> 0.0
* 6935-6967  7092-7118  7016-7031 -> -0.1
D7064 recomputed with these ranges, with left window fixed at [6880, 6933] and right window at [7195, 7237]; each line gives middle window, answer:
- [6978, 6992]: 0.4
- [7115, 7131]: -0.2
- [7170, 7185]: -0.2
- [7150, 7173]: -0.2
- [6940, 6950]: 0.1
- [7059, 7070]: 0.3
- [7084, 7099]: -0.1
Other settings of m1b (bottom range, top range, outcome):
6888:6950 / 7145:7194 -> 0.94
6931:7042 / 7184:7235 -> 0.95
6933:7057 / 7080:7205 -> 0.97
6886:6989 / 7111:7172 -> 0.96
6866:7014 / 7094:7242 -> 0.95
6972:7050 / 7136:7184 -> 0.98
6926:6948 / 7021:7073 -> 0.97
